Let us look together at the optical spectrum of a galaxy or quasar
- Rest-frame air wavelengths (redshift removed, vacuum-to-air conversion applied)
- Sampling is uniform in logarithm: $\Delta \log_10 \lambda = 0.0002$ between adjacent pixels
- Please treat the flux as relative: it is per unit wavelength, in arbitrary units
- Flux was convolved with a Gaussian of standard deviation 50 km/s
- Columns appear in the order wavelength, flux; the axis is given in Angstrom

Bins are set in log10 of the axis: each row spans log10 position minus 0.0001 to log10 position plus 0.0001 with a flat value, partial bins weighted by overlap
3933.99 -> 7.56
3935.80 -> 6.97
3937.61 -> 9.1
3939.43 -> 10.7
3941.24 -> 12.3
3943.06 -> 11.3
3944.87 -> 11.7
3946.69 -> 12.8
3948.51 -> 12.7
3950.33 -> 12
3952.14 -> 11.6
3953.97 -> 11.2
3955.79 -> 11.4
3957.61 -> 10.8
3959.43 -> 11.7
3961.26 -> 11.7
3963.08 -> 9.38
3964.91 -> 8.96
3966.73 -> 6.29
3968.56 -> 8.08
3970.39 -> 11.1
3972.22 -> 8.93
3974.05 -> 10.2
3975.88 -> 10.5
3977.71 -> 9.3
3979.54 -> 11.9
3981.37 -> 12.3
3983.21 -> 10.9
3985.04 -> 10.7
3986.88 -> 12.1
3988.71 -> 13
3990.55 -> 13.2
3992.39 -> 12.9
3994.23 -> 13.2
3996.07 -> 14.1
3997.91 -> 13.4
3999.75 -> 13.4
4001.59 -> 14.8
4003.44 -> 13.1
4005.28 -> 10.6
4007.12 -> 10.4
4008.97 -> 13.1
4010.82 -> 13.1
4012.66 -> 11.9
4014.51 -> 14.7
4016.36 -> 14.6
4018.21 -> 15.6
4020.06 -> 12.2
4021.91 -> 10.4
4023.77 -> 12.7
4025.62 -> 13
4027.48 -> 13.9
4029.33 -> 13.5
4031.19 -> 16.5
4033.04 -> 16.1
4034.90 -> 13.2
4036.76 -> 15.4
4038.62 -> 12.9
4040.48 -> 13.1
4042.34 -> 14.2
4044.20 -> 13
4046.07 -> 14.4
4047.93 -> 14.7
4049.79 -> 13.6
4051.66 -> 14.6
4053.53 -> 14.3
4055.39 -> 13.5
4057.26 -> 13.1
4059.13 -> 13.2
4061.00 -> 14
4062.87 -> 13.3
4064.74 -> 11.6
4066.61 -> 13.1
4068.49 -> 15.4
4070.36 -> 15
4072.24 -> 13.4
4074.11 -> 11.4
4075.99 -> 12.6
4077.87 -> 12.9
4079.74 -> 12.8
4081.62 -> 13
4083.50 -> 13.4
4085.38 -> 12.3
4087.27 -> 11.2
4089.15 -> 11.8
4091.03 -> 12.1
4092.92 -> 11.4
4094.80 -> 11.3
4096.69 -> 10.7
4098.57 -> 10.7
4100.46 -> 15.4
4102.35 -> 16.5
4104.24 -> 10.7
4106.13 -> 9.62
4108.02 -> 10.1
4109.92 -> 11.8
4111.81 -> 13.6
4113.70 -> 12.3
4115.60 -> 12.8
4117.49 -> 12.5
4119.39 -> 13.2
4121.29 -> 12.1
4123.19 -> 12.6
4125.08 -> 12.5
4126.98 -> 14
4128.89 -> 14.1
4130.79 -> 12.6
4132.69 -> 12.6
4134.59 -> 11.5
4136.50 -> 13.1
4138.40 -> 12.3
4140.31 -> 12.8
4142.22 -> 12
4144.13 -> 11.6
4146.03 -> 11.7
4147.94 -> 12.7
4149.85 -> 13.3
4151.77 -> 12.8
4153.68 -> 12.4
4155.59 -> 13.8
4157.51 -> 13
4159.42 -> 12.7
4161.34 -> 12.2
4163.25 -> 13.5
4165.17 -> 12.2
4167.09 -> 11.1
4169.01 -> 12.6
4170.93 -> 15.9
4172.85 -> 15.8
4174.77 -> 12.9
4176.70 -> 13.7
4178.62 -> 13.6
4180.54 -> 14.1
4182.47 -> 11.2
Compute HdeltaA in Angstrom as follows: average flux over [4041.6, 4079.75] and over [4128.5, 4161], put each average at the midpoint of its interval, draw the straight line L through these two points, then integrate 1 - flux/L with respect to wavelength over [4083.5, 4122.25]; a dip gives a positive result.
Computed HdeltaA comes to 2.8 Angstrom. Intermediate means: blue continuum 13.5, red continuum 12.6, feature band 12.1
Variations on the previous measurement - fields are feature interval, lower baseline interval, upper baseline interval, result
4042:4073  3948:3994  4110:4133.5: -4.5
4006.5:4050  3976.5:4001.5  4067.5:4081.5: -2.6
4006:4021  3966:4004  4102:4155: -1.8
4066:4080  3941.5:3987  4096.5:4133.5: -1.5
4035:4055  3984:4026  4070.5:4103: -2.0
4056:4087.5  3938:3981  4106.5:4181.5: -2.9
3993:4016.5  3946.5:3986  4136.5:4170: -4.4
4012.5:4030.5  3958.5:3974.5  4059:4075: -2.6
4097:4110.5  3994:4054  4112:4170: 0.9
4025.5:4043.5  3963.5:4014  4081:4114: -3.7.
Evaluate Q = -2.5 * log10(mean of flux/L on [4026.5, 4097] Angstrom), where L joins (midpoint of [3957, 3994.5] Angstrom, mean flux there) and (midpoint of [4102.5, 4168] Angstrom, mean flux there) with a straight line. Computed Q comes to -0.14 mag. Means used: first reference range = 10.8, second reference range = 12.5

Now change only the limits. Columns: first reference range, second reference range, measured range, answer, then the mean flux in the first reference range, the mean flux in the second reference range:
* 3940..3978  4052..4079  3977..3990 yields -0.023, 10.7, 13.4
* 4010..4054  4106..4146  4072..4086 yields 0.034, 13.8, 12.4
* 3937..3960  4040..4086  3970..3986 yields 0.132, 11.5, 13.4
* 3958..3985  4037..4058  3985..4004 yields -0.173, 10.1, 13.8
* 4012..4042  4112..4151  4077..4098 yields 0.091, 13.8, 12.6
